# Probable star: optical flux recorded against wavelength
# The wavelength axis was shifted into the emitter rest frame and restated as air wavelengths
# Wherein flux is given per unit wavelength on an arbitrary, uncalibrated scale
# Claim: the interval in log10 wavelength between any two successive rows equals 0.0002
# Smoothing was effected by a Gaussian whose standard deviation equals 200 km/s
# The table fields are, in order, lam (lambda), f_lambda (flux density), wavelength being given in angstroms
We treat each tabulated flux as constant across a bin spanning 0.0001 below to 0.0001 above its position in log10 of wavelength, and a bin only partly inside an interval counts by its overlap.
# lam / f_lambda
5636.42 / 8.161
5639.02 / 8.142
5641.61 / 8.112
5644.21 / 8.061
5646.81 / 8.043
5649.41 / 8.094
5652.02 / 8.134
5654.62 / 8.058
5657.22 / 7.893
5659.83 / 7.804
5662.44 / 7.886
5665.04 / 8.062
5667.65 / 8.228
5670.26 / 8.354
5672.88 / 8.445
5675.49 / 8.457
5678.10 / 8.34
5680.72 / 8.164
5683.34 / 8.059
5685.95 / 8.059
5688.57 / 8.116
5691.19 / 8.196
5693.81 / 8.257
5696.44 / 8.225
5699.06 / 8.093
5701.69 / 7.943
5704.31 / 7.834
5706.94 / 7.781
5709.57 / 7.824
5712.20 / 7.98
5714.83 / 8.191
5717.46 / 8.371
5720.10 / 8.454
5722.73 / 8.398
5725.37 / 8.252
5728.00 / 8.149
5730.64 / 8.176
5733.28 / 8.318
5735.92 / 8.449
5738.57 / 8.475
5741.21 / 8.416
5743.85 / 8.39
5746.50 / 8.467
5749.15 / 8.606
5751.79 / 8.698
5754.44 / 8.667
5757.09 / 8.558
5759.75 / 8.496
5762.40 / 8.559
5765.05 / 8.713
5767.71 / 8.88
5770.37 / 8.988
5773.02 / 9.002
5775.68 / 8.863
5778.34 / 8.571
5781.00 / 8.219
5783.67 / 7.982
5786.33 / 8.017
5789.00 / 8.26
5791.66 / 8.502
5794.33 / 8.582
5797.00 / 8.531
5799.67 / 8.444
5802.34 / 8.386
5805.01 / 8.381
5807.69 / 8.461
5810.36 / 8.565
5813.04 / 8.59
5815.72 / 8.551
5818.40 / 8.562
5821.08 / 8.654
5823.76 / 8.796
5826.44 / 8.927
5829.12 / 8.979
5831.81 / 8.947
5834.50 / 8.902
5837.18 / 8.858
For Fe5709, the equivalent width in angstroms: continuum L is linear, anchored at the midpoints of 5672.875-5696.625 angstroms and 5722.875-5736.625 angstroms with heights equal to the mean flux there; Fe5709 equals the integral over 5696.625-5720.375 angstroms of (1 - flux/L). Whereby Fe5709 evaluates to 0.6 angstroms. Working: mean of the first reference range 8.22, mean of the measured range 8.04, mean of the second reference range 8.27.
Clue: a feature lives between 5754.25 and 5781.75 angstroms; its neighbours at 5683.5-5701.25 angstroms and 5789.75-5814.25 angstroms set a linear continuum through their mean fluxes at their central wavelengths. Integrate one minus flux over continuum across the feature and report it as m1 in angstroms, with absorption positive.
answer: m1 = -1.0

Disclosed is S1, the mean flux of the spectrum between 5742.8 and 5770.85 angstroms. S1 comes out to 8.63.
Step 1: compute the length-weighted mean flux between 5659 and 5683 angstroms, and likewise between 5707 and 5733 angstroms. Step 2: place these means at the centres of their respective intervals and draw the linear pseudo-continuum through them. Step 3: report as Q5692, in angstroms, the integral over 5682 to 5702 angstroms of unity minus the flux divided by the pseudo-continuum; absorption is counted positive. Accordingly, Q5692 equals 0.15 angstroms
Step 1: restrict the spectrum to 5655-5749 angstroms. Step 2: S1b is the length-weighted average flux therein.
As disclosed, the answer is 8.19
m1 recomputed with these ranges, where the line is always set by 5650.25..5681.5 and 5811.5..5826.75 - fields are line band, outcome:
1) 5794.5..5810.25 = 0.3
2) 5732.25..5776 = -0.9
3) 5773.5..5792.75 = 0.4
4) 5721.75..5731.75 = 0.1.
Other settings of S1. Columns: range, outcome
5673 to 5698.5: 8.22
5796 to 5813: 8.47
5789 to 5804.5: 8.47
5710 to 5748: 8.31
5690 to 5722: 8.1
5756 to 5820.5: 8.53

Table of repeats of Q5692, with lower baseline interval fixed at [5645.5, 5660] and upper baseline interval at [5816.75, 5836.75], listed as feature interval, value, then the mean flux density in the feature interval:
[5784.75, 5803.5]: 0.6 angstroms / 8.39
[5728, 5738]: 0.1 angstroms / 8.3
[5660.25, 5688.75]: -0.2 angstroms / 8.19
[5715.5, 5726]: 0.0 angstroms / 8.36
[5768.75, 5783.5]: -0.1 angstroms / 8.67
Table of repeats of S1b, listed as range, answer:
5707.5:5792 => 8.43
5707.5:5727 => 8.19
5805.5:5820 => 8.53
